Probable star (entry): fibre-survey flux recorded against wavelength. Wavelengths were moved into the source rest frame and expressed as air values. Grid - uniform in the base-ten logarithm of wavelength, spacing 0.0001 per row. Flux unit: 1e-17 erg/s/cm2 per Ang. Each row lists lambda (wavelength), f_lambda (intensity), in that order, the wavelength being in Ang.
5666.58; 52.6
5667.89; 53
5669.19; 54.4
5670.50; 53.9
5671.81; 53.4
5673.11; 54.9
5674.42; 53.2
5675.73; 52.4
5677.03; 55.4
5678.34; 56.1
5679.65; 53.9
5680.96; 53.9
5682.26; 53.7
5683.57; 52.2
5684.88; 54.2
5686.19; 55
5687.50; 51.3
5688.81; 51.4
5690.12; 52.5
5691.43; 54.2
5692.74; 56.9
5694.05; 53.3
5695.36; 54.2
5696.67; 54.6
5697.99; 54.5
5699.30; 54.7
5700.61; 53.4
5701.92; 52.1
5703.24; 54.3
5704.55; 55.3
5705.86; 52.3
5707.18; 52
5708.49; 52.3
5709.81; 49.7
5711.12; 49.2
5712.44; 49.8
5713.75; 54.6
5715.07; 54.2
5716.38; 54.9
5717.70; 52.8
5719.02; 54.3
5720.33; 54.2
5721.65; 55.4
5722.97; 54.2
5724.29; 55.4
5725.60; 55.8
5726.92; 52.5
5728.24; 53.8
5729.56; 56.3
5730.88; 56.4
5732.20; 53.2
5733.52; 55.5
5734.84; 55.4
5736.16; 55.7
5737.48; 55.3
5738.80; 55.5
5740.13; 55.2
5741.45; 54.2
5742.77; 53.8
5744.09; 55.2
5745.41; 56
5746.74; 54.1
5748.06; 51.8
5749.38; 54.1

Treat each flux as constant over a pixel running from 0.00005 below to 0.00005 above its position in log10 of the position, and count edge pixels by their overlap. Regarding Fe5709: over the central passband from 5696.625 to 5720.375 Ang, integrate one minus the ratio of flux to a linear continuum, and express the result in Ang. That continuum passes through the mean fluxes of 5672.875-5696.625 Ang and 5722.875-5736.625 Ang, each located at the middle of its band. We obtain 0.6 Ang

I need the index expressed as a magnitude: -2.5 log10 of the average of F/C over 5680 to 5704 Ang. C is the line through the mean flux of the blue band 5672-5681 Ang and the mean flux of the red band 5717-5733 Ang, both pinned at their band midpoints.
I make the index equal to 0.01 mag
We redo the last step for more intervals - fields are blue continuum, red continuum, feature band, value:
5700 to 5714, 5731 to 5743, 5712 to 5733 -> -0.014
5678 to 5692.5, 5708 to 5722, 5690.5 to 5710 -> -0.010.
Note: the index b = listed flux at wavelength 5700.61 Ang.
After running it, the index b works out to 53.4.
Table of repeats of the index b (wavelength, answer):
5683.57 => 52.2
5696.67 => 54.6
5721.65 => 55.4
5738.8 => 55.5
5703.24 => 54.3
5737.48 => 55.3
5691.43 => 54.2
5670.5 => 53.9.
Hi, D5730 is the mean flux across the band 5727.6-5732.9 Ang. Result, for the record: 54.9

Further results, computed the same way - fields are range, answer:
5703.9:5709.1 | 53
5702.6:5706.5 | 54.1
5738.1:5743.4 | 54.7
